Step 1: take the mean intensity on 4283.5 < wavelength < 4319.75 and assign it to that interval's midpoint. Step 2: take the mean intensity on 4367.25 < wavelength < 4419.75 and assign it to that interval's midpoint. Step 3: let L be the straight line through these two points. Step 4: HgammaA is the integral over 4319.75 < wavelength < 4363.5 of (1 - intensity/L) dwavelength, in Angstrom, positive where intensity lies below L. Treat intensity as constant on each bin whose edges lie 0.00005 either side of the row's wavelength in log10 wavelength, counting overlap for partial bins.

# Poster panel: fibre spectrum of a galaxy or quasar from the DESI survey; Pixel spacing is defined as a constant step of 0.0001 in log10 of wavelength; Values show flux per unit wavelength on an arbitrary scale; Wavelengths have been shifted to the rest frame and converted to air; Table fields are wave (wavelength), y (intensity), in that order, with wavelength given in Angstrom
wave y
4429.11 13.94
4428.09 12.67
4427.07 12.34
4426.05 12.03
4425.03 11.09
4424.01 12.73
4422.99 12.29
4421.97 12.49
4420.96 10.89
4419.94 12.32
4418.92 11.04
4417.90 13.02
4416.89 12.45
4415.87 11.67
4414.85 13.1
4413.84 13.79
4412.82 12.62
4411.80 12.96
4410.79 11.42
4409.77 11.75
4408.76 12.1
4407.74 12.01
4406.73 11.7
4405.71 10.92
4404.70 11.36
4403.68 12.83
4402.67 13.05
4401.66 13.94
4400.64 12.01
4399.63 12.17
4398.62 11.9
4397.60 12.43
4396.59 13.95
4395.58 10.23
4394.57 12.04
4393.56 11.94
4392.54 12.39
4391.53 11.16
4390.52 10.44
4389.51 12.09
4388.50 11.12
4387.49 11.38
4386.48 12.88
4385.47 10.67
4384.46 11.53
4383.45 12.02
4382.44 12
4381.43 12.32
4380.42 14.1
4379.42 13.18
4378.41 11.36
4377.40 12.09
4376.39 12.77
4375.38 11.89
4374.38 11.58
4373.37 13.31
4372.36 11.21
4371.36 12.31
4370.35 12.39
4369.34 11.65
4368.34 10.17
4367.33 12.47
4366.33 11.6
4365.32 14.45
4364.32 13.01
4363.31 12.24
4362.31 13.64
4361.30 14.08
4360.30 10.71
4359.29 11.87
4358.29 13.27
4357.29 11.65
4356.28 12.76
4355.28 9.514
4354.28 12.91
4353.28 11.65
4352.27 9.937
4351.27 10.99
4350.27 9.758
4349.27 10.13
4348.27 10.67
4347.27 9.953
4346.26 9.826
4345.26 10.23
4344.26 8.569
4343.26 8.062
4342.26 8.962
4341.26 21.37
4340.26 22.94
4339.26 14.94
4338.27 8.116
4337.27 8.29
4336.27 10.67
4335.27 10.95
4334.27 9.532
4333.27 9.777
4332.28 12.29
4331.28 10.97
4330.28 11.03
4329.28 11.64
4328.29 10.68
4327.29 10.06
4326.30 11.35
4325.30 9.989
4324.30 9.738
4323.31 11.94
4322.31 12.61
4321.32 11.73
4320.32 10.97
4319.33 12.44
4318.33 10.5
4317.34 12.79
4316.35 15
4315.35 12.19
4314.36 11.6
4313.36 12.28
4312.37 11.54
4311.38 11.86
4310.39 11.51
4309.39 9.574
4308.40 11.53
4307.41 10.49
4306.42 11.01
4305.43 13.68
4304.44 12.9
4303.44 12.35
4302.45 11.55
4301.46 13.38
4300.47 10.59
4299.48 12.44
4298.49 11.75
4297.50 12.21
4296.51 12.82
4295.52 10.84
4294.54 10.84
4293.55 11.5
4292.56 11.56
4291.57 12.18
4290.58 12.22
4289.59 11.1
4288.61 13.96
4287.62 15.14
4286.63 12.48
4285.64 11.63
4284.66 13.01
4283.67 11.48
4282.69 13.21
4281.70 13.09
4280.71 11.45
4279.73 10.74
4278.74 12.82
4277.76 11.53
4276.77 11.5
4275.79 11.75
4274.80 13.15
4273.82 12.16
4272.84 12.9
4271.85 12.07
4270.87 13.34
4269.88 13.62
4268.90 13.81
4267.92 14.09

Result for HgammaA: 2.3 Angstrom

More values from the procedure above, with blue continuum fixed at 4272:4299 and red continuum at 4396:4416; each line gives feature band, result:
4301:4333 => 1.55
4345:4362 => 1.50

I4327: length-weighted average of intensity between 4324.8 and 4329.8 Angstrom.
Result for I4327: 10.7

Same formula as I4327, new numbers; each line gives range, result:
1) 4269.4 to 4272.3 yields 13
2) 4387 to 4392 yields 11.2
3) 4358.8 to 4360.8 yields 11.3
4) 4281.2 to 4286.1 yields 12.5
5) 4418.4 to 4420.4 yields 11.6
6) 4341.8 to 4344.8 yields 8.55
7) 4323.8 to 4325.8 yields 9.87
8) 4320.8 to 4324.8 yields 11.5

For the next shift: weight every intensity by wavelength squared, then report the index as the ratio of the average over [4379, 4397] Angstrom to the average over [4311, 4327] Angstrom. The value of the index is 1.05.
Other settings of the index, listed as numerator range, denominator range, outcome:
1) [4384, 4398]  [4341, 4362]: 1.07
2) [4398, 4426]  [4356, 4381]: 1.00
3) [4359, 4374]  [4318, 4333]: 1.12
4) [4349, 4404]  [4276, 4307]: 1.03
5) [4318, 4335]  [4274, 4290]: 0.91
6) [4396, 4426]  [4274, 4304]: 1.07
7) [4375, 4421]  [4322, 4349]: 1.11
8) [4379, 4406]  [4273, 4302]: 1.04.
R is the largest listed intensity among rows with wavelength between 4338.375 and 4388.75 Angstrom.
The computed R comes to 22.94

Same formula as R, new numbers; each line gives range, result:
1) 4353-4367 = 14.45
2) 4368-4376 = 13.31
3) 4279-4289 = 15.14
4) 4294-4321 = 15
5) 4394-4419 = 13.95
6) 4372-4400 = 14.1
